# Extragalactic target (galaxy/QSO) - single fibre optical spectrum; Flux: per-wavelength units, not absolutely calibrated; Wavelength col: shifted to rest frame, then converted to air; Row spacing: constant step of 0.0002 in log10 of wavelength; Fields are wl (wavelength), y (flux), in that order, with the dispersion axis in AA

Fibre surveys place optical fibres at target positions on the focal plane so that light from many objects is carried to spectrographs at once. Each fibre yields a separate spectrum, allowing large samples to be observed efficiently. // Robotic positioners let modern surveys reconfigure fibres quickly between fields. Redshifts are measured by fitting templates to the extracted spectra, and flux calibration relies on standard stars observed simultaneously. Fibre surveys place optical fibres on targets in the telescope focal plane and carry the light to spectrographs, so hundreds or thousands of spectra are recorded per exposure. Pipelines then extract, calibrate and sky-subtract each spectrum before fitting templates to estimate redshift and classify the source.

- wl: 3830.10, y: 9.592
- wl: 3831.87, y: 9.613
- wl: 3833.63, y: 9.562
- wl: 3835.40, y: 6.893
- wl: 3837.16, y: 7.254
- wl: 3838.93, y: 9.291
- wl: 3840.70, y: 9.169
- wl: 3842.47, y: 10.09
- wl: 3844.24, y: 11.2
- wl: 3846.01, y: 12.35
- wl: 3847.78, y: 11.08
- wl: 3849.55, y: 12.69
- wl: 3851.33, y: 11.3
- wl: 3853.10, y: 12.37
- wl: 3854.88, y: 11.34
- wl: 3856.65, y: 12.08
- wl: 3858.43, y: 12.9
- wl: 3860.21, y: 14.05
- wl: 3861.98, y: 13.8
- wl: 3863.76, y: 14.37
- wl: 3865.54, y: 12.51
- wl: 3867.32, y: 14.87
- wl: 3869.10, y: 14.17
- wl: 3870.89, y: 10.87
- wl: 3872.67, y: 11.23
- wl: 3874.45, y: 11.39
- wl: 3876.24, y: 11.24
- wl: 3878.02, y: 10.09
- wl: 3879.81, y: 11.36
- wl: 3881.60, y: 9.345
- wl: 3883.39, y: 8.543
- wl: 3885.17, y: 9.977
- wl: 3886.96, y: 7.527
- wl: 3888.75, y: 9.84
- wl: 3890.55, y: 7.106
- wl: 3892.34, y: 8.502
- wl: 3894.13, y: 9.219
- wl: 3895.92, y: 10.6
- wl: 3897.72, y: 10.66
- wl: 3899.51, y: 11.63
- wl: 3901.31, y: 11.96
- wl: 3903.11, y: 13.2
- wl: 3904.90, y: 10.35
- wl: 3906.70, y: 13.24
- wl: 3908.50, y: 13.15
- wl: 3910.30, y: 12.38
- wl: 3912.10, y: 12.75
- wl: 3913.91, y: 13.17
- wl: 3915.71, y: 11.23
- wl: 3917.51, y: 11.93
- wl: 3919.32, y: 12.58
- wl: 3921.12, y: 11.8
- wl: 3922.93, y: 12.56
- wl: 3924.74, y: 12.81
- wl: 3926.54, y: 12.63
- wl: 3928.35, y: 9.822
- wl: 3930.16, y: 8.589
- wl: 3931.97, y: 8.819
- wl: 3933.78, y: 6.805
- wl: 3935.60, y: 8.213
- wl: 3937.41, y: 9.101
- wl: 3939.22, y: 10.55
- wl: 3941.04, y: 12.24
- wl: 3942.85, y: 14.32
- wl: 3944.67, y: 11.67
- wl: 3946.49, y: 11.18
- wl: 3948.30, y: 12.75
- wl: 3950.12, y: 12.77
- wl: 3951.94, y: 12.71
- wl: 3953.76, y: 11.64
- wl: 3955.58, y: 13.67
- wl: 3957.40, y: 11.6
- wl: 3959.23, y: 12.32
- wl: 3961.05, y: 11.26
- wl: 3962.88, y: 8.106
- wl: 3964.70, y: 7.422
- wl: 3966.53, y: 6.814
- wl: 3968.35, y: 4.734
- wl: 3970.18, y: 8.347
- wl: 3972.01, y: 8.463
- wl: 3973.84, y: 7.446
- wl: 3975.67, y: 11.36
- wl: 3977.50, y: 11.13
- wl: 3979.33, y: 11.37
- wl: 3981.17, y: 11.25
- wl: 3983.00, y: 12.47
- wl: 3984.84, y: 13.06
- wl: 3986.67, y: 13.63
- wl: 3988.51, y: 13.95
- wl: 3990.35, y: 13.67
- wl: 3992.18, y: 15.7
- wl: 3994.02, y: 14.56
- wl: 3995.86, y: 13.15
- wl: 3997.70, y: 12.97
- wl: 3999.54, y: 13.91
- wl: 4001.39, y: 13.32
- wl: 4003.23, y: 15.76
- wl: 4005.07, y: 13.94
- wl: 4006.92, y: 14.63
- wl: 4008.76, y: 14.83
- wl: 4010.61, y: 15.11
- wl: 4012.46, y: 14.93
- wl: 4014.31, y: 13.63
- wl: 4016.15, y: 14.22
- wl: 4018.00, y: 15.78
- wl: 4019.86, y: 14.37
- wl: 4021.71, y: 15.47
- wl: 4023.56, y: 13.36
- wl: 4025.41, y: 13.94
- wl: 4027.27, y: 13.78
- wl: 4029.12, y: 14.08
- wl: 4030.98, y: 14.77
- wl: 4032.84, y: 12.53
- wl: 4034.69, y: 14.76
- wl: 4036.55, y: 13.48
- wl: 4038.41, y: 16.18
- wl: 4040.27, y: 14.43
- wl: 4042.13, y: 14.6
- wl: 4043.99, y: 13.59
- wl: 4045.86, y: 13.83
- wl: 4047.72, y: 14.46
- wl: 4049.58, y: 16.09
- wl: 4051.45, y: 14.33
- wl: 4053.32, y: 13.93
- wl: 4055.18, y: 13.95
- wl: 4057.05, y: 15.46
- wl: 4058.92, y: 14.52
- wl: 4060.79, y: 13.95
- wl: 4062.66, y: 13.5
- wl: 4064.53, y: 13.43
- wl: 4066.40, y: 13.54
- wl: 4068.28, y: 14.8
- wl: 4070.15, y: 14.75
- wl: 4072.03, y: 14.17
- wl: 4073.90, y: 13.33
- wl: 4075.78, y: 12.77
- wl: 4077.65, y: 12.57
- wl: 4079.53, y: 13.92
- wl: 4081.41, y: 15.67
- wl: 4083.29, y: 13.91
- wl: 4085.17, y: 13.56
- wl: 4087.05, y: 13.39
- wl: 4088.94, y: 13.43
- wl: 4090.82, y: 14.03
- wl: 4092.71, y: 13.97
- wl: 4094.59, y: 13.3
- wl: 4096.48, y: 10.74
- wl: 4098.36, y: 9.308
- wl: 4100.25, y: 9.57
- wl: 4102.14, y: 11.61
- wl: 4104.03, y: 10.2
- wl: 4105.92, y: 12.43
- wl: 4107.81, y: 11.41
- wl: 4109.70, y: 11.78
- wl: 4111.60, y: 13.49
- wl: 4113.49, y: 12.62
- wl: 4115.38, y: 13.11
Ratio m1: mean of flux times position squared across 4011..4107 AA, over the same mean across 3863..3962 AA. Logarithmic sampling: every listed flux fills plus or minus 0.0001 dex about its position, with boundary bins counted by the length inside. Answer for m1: 1.31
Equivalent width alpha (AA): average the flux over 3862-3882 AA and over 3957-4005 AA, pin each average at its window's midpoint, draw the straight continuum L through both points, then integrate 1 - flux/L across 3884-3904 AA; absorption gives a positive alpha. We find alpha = 3.29 AA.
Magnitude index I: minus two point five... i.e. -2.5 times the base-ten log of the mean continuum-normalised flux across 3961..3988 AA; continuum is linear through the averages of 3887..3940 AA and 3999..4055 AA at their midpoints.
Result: 0.29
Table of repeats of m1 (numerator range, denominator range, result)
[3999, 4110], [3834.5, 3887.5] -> 1.35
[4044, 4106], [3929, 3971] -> 1.39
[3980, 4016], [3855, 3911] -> 1.30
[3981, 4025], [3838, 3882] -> 1.28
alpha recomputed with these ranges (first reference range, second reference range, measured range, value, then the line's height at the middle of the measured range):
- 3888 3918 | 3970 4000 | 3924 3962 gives 1.7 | 11.7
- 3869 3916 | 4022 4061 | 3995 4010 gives -0.8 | 13.4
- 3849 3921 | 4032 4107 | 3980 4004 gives -1.7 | 12.7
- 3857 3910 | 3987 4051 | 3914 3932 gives 1.0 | 12.2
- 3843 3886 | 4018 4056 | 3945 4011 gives 7.6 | 13.5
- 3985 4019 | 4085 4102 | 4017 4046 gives -1.5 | 13.6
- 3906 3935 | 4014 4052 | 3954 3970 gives 3.8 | 12.5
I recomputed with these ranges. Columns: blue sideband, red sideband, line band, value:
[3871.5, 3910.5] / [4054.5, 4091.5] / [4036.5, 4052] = -0.10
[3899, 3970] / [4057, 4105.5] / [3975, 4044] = -0.15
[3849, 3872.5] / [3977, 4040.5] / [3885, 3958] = 0.19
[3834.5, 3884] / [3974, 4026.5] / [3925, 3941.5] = 0.28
